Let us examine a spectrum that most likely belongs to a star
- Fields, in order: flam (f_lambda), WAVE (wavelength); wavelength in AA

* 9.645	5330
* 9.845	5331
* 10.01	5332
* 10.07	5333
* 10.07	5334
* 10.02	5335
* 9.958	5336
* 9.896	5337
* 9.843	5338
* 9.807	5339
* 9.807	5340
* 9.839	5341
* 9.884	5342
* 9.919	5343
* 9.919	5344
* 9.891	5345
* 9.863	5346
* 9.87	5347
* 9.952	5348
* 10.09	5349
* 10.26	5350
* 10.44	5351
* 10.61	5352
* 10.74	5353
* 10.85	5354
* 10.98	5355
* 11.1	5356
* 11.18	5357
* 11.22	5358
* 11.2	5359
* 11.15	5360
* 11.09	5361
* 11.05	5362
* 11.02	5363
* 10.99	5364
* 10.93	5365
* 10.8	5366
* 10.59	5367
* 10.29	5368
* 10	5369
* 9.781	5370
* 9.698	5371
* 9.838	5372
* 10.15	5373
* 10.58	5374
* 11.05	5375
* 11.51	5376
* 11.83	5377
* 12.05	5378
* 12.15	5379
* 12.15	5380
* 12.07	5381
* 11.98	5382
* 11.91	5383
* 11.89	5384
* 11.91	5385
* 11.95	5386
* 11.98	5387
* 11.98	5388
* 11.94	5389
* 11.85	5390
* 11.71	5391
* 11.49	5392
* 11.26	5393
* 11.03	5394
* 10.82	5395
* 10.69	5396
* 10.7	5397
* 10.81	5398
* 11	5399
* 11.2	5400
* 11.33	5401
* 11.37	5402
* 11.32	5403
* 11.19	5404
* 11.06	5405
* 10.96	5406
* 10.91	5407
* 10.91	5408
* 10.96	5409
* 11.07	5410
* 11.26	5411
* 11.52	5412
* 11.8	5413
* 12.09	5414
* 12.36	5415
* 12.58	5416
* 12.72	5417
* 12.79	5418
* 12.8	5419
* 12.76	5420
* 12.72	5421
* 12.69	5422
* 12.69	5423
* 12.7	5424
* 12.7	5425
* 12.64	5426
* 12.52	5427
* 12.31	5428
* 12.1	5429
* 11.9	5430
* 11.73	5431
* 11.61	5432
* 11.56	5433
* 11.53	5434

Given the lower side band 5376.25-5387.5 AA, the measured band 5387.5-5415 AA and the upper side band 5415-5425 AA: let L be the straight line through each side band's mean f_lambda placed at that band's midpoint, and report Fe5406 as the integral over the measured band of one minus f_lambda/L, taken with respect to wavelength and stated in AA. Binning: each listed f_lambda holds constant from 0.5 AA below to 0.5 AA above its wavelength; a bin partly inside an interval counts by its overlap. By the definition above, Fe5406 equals 2.3 AA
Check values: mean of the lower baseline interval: 12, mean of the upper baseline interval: 12.7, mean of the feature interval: 11.3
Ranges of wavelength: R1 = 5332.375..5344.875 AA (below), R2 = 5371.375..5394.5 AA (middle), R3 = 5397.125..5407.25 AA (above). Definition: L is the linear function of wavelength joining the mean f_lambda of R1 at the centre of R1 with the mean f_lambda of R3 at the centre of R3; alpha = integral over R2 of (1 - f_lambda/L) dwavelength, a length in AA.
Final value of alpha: -1.8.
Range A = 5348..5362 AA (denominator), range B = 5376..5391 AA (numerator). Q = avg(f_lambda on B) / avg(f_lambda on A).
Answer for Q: 1.1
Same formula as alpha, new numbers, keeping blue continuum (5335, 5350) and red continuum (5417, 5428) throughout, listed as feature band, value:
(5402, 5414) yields 0.9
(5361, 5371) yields 0.1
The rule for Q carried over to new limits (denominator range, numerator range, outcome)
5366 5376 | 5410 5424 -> 1.20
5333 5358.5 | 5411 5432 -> 1.21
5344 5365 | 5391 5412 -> 1.04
